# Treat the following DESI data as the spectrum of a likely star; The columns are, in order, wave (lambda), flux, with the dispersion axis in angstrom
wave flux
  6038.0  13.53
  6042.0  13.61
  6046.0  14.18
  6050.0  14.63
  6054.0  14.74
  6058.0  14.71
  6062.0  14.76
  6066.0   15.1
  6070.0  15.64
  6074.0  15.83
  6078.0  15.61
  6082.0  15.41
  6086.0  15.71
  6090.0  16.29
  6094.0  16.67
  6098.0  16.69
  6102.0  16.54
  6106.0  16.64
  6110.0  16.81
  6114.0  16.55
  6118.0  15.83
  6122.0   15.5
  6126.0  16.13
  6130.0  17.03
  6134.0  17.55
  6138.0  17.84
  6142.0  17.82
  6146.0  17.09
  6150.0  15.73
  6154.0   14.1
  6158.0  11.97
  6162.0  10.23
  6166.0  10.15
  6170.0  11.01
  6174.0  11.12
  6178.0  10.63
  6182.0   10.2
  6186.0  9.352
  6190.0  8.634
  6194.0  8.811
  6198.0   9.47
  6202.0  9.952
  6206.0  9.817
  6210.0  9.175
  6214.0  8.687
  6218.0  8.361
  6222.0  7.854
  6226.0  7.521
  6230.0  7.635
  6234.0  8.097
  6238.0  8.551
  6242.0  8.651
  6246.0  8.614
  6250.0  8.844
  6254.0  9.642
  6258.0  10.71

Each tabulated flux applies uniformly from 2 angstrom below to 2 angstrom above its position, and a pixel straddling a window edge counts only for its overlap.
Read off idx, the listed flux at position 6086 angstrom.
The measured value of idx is 15.71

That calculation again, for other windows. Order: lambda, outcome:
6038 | 13.53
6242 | 8.651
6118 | 15.83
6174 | 11.12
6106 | 16.64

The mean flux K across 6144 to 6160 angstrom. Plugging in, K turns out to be 14.7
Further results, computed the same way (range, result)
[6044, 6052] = 14.4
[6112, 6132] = 16.2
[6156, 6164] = 11.1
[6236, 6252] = 8.66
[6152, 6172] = 11.5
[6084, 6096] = 16.2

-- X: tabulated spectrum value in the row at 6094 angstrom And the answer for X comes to 16.67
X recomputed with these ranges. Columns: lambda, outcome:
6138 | 17.84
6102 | 16.54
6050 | 14.63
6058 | 14.71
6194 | 8.811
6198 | 9.47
